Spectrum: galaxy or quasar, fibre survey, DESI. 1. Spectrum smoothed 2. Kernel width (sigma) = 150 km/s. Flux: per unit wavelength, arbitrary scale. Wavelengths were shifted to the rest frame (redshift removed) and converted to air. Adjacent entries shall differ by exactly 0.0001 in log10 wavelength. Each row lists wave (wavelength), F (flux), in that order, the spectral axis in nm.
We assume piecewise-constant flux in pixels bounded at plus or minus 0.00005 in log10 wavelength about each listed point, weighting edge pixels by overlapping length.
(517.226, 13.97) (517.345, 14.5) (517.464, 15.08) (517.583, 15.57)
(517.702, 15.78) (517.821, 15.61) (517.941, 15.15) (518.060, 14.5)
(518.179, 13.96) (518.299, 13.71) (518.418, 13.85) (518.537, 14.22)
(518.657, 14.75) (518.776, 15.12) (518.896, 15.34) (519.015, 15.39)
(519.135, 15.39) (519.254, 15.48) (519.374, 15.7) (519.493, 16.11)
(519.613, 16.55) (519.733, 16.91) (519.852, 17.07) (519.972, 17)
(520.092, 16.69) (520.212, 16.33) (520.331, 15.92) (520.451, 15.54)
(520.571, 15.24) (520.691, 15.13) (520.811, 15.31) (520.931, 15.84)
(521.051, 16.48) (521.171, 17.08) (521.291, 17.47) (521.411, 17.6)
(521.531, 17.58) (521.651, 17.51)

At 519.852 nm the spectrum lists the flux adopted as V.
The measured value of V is 17.07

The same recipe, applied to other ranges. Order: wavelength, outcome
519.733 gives 16.91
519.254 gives 15.48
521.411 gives 17.6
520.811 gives 15.31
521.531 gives 17.58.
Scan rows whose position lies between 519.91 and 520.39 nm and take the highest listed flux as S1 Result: 17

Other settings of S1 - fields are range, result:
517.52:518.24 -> 15.78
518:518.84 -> 15.12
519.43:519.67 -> 16.55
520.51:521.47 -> 17.6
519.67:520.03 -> 17.07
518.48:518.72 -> 14.75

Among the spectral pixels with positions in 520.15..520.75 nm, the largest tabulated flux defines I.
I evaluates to 16.33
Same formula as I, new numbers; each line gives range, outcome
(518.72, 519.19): 15.39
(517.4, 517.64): 15.57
